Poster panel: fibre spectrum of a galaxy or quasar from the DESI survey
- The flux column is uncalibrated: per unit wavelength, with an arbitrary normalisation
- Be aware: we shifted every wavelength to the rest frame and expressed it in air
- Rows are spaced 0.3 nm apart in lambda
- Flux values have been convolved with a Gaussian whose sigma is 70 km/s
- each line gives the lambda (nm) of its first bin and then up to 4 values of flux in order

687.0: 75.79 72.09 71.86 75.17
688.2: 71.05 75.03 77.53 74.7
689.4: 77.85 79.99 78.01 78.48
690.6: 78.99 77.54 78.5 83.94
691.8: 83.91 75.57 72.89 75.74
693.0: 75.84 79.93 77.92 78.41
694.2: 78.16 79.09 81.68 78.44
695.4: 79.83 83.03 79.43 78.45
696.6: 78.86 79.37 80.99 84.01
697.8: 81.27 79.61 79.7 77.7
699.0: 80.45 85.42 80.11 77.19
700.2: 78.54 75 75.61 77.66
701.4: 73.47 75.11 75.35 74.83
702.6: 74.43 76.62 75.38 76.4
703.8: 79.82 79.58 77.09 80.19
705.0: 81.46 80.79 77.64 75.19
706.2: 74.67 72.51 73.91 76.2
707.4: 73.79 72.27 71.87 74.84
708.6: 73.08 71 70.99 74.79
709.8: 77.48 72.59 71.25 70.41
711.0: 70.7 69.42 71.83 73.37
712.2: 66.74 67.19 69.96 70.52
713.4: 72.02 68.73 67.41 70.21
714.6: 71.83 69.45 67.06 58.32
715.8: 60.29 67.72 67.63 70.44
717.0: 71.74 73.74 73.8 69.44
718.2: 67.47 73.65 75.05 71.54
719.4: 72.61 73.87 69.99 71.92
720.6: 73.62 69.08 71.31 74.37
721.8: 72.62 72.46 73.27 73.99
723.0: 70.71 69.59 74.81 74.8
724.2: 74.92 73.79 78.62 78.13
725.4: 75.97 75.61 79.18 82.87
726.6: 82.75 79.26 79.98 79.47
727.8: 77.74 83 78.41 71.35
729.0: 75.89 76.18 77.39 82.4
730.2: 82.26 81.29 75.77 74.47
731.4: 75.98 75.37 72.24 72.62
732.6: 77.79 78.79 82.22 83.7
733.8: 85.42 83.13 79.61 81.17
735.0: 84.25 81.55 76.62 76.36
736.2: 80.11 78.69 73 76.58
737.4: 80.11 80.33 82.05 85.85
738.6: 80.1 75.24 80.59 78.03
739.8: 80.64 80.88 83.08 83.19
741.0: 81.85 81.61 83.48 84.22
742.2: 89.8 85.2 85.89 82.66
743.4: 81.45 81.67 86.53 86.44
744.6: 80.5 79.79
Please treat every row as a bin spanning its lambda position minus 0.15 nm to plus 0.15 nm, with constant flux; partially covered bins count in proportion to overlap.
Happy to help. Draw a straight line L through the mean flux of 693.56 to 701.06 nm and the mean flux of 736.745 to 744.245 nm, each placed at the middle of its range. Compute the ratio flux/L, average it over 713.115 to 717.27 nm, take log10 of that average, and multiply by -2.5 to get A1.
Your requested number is 0.18 mag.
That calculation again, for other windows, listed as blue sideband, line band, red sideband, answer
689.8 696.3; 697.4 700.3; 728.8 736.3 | -0.02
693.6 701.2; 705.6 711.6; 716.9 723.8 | 0.04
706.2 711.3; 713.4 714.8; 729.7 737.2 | 0.07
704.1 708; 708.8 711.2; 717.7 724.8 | 0.04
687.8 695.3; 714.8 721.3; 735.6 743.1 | 0.14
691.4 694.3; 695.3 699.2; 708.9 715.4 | -0.05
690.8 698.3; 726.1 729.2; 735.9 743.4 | 0.02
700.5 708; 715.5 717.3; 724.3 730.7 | 0.15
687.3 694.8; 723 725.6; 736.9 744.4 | 0.08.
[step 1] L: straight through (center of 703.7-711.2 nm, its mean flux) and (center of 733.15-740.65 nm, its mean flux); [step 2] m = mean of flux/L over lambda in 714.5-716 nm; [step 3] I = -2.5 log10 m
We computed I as 0.17 mag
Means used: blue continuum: 74.9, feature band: 65.3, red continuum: 80.4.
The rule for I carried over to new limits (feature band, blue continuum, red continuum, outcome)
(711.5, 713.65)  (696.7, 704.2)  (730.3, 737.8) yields 0.12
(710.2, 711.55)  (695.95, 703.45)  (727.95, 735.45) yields 0.11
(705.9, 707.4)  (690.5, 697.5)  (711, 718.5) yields -0.02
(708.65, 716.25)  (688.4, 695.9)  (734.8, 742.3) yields 0.14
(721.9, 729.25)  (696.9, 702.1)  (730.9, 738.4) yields 0.03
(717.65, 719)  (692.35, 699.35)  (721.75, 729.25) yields 0.08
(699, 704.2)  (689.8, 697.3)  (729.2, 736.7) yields 0.02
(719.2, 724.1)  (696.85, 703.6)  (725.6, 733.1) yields 0.08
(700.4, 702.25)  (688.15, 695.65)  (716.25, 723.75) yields 0.01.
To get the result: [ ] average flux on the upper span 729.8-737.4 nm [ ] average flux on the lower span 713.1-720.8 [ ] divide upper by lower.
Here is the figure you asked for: 1.13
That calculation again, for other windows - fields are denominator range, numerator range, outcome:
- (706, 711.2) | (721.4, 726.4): 1.03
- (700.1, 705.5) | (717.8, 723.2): 0.93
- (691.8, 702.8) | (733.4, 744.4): 1.04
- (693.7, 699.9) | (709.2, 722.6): 0.88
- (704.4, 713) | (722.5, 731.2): 1.05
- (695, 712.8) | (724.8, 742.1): 1.04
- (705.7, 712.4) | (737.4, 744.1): 1.13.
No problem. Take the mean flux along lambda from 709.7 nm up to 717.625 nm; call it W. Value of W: 69.6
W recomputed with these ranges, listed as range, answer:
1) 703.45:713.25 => 73.9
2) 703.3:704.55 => 78.1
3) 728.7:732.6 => 76.6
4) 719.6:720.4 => 71.8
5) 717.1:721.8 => 72.1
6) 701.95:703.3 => 75.3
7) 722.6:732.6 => 76.9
